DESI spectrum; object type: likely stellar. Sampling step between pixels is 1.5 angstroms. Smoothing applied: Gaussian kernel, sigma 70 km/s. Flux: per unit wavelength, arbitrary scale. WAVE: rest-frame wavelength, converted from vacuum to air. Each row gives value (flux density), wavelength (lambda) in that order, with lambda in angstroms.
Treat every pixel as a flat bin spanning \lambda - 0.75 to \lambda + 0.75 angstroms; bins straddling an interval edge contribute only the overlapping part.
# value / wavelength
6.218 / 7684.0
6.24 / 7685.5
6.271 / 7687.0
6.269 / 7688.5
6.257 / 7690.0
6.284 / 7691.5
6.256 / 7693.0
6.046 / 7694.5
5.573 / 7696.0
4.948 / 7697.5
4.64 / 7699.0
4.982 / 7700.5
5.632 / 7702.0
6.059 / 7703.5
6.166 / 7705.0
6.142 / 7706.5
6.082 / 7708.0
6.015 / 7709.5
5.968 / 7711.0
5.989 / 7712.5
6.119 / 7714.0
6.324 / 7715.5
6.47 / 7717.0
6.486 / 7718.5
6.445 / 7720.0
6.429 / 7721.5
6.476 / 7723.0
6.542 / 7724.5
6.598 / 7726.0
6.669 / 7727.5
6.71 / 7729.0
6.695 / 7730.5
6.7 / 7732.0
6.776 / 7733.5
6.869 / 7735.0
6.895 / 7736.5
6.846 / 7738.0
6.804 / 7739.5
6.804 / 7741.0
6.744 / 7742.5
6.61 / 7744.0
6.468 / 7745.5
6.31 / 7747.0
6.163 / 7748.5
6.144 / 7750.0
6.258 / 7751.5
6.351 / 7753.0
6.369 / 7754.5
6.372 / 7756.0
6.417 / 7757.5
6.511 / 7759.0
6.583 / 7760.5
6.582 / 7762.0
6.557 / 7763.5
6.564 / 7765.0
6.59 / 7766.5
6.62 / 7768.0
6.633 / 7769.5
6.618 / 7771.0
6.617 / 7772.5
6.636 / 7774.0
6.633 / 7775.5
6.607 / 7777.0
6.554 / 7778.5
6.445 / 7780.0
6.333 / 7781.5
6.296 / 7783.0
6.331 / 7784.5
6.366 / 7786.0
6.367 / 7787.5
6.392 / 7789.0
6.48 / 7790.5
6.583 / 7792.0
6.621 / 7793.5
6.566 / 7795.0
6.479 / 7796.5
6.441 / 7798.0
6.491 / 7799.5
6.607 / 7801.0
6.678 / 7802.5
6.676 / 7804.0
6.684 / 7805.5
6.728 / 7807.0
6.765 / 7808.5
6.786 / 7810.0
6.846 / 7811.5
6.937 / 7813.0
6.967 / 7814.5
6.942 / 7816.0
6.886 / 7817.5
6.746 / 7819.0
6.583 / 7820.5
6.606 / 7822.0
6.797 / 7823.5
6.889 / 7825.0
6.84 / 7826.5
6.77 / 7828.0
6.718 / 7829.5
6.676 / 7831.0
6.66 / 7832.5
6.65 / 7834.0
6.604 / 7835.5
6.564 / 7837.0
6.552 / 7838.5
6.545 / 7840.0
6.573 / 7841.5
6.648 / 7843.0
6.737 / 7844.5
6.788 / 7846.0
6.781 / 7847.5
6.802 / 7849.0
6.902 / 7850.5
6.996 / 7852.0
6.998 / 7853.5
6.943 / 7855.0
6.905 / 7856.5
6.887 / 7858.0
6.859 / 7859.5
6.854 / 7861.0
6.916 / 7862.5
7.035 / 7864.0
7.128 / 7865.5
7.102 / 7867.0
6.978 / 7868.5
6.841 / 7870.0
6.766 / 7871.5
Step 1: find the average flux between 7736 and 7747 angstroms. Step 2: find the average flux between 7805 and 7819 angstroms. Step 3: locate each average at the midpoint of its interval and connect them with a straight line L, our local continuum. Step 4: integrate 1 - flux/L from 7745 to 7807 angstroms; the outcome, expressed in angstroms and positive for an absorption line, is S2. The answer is 2.6 angstroms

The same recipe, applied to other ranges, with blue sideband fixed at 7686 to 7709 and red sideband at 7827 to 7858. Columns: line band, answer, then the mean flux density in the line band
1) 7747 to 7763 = -0.44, 6.37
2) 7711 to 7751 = -3.14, 6.53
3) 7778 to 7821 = -0.84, 6.61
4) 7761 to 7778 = -0.84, 6.6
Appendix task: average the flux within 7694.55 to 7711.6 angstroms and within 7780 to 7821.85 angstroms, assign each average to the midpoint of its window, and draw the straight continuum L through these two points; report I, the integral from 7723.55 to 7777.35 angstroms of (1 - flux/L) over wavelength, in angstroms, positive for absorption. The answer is -4.0 angstroms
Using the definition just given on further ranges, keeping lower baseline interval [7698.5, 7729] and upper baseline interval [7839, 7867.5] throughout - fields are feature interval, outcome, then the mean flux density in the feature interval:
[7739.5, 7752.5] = -0.3 angstroms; 6.46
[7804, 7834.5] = -0.4 angstroms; 6.77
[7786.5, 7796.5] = 0.1 angstroms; 6.5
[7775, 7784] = 0.0 angstroms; 6.47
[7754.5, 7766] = -0.2 angstroms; 6.5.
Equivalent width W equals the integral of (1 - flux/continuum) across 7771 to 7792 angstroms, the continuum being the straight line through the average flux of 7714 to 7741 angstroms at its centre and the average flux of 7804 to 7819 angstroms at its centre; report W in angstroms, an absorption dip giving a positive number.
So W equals 0.9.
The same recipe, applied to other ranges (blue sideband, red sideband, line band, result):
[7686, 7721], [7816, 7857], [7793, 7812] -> -0.3 angstroms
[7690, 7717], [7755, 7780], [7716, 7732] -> -1.2 angstroms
